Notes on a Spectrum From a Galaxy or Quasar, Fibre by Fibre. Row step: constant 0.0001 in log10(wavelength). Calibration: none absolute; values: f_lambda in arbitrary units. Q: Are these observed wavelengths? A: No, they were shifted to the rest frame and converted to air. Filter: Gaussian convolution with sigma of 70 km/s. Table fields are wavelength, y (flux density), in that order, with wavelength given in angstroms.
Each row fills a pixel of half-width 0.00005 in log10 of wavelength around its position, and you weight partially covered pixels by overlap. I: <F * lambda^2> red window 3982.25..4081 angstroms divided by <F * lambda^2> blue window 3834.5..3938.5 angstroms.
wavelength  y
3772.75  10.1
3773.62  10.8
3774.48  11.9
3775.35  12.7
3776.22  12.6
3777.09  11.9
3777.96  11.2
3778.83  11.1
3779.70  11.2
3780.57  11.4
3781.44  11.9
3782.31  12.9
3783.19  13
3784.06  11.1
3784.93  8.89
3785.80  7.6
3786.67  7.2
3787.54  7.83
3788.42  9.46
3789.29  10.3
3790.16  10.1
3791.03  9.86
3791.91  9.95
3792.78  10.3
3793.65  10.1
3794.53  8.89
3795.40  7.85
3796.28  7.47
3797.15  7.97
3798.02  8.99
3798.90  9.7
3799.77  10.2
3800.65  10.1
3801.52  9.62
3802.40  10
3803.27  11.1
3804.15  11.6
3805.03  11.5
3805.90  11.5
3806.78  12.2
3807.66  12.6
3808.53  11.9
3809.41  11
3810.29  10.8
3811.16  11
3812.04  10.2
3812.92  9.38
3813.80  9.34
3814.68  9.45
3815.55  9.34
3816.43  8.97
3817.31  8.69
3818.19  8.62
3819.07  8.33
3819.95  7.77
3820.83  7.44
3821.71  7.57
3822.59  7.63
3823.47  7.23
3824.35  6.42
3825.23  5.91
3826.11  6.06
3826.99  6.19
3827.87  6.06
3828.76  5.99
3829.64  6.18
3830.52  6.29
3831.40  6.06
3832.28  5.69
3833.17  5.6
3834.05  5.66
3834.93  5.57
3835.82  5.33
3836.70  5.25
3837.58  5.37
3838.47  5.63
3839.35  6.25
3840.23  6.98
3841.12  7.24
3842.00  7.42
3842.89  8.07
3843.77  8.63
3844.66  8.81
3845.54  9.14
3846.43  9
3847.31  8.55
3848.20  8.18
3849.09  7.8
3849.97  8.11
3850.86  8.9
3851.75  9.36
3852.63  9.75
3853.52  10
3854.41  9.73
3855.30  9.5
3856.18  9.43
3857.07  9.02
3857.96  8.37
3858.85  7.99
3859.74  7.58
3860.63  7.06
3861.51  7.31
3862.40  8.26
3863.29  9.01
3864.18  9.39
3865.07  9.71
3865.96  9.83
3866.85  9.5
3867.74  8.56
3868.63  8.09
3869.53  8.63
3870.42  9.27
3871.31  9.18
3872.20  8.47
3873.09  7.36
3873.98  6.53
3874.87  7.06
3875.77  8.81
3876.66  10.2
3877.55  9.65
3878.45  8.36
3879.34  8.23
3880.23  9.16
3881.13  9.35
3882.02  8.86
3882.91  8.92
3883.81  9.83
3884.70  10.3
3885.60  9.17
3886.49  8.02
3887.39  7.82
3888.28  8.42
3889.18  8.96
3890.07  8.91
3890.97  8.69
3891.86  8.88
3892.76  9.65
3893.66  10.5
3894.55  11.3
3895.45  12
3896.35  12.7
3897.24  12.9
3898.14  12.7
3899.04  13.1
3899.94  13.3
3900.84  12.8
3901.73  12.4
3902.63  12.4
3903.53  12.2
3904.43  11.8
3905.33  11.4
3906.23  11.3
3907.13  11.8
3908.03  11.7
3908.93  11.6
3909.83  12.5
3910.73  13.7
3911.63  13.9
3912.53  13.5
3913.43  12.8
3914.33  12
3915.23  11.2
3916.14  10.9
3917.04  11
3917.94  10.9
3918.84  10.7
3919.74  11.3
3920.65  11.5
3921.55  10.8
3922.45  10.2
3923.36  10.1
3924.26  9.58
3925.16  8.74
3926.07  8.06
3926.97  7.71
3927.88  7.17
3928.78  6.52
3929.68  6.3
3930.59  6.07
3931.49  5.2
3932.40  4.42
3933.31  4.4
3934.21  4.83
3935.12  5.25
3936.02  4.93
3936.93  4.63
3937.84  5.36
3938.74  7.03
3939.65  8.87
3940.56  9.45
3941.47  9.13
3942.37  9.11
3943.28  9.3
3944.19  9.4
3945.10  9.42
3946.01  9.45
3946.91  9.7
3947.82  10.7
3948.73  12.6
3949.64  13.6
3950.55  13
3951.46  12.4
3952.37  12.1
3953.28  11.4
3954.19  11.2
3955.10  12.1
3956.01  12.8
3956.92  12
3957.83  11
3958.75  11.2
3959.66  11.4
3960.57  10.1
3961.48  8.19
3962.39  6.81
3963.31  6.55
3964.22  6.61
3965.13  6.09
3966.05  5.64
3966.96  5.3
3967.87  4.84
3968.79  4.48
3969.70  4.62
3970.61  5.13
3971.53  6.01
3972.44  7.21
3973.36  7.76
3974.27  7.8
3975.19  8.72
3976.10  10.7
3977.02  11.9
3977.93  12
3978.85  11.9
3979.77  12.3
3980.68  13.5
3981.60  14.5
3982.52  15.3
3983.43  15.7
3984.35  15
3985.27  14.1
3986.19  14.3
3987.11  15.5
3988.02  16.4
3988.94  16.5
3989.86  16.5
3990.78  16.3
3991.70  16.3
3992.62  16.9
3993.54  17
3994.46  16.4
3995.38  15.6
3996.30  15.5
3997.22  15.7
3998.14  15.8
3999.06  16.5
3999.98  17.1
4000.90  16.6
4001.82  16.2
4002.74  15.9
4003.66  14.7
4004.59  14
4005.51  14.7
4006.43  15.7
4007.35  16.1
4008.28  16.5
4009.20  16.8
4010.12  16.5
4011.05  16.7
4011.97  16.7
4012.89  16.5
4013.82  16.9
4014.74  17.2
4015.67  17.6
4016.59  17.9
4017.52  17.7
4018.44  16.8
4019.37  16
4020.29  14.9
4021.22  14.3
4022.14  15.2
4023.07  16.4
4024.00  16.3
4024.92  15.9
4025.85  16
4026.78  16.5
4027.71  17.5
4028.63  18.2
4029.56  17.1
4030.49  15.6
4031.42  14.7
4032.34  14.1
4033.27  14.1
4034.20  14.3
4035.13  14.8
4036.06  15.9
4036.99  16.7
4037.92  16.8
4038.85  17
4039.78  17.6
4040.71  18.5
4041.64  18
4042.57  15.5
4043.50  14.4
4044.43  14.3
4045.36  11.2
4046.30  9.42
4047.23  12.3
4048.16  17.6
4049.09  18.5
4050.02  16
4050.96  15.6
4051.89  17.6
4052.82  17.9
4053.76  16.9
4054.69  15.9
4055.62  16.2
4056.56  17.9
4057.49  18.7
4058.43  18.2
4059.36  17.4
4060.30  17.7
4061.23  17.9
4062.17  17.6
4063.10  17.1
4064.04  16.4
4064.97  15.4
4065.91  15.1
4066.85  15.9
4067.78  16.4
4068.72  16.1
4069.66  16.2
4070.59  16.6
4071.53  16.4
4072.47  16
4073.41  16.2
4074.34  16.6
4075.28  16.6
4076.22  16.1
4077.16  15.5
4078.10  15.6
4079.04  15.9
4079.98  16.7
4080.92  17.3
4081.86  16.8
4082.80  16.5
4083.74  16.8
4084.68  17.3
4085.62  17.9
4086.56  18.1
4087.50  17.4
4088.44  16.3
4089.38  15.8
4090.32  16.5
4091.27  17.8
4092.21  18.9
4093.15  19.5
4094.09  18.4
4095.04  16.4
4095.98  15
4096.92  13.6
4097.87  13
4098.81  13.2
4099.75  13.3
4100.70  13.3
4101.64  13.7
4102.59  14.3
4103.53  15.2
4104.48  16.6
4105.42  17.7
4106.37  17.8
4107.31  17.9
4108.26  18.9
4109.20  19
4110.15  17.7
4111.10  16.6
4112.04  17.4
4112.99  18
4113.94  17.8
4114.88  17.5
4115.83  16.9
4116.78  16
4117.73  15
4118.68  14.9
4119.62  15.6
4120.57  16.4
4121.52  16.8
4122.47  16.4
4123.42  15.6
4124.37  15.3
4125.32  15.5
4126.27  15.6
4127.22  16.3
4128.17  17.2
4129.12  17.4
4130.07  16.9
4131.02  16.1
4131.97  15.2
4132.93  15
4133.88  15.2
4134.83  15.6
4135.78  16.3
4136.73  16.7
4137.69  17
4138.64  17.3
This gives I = 1.90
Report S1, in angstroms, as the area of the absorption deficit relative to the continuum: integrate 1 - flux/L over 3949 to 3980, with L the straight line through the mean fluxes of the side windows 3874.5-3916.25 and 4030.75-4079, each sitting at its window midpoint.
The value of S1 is 8.98 angstroms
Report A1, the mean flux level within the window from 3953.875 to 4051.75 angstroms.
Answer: 13.9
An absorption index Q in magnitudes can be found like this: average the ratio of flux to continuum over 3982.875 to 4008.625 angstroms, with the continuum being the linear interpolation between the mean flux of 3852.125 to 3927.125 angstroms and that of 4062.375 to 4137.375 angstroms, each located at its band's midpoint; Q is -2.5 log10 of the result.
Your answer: -0.20 mag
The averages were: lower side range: 10.1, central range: 15.8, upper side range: 16.3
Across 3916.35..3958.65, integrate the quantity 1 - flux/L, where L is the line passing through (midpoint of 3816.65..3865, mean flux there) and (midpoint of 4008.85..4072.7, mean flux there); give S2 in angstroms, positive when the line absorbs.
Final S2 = 9.3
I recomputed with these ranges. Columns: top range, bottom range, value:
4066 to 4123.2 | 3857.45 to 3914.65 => 1.81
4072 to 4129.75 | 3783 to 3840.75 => 2.23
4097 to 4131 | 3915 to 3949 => 2.10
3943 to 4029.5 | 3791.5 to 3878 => 1.69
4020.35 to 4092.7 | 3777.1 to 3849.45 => 2.11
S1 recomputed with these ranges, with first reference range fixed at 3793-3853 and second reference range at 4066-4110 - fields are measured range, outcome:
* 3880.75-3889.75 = 1.1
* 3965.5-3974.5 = 4.9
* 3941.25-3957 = 1.4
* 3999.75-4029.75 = -4.6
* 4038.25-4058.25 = -1.2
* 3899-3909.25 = -1.3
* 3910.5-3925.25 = -0.2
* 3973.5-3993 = -0.8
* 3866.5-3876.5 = 1.5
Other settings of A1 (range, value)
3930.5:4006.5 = 11.1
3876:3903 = 10.2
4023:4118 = 16.3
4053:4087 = 16.7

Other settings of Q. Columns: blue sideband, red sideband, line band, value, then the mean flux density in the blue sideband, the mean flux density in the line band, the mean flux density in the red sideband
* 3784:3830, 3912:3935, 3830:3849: 0.29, 9.07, 6.91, 8.99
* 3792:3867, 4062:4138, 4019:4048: -0.08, 8.47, 15.5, 16.3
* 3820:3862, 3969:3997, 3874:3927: -0.10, 7.4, 10.6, 12.9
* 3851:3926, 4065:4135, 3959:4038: -0.03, 10.1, 13.8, 16.3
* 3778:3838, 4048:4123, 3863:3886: 0.20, 8.89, 8.9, 16.6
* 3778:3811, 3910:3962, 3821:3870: 0.29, 10.3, 7.65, 9.67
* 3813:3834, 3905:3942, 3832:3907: -0.10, 7.26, 9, 9.22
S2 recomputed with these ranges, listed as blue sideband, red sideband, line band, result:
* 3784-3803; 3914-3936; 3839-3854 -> 0.9 angstroms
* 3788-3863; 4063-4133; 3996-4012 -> -2.7 angstroms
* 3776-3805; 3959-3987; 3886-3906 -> -2.4 angstroms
